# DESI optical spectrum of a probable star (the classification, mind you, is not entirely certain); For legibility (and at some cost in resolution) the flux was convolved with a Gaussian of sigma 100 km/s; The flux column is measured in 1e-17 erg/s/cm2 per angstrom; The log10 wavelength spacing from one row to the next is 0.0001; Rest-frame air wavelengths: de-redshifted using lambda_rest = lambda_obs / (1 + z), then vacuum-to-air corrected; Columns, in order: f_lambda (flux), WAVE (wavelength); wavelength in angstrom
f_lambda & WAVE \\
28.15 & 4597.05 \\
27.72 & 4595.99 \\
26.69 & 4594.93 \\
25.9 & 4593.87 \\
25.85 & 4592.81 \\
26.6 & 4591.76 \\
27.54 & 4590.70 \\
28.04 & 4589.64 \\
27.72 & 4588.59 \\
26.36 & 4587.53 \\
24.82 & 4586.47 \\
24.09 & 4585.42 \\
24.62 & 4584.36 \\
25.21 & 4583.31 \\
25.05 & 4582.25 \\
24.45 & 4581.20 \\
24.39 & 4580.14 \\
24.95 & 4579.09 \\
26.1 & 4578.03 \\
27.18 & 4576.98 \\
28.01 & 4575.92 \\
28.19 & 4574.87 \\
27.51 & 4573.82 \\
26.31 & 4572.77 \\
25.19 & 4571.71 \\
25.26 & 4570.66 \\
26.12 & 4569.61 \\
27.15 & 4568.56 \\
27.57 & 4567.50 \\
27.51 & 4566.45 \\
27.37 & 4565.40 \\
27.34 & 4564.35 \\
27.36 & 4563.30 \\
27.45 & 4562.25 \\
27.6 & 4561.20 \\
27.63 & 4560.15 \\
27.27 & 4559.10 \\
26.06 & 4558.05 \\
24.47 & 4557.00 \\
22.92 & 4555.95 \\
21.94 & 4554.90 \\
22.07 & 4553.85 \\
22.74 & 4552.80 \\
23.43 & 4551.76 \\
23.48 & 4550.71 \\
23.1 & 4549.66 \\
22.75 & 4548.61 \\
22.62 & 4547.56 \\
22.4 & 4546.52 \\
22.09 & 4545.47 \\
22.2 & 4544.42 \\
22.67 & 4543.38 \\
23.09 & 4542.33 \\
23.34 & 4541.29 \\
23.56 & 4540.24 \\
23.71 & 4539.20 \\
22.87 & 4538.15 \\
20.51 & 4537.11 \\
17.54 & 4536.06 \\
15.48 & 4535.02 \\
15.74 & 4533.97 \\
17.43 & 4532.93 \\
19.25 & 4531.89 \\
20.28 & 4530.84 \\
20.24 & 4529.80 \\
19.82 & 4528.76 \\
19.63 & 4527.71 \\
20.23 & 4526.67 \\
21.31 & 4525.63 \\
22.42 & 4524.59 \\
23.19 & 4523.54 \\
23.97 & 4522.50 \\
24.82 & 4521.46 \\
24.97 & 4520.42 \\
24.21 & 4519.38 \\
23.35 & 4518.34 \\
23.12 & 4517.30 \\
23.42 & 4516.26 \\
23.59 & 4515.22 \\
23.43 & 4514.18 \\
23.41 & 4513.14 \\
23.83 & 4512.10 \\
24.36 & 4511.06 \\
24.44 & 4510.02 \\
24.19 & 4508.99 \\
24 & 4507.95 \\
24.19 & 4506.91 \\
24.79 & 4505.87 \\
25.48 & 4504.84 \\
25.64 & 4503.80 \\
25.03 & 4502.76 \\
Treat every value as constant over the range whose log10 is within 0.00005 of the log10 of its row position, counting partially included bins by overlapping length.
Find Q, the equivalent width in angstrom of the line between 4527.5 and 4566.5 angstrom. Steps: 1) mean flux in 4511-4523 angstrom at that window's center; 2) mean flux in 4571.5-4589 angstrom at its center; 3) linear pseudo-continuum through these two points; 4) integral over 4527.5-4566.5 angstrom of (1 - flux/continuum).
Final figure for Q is 3.2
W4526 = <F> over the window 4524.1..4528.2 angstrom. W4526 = 20.9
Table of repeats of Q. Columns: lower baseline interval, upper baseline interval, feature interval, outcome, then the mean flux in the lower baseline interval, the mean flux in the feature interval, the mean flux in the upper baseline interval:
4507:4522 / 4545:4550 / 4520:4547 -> 2.23 angstrom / 24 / 21.2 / 22.6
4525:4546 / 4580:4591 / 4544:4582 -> -3.11 angstrom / 20.6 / 25.3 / 25.7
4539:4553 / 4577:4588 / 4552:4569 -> -1.46 angstrom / 22.9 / 25.9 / 25.1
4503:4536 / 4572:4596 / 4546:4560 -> 0.43 angstrom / 22.3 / 23.6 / 26.2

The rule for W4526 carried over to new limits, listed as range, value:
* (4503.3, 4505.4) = 25.6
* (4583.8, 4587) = 24.6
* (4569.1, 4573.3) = 25.7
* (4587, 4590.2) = 27.4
